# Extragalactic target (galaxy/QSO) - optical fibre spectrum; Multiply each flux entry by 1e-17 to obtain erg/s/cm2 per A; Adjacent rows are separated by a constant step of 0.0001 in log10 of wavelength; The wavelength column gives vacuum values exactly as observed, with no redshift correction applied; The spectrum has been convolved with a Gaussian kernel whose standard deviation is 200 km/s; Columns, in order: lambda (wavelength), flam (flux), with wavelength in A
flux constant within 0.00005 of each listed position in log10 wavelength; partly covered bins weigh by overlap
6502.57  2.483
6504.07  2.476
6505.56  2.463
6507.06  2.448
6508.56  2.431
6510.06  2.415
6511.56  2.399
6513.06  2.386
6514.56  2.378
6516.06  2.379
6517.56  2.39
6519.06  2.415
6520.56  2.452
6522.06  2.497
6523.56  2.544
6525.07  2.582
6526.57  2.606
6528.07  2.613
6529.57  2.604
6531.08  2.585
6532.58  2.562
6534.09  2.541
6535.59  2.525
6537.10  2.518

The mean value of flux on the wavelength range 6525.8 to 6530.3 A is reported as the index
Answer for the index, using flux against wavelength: 2.61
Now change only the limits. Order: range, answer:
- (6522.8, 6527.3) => 2.58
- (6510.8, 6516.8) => 2.39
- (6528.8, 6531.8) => 2.59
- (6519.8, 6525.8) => 2.52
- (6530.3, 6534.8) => 2.56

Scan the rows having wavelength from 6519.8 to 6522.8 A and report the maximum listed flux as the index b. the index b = 2.497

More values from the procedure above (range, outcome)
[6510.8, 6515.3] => 2.399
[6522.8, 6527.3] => 2.606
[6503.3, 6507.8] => 2.476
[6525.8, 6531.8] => 2.613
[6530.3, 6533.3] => 2.585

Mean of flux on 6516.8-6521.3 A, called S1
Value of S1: 2.42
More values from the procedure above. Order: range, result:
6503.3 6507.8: 2.46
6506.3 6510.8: 2.43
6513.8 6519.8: 2.39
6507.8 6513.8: 2.41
